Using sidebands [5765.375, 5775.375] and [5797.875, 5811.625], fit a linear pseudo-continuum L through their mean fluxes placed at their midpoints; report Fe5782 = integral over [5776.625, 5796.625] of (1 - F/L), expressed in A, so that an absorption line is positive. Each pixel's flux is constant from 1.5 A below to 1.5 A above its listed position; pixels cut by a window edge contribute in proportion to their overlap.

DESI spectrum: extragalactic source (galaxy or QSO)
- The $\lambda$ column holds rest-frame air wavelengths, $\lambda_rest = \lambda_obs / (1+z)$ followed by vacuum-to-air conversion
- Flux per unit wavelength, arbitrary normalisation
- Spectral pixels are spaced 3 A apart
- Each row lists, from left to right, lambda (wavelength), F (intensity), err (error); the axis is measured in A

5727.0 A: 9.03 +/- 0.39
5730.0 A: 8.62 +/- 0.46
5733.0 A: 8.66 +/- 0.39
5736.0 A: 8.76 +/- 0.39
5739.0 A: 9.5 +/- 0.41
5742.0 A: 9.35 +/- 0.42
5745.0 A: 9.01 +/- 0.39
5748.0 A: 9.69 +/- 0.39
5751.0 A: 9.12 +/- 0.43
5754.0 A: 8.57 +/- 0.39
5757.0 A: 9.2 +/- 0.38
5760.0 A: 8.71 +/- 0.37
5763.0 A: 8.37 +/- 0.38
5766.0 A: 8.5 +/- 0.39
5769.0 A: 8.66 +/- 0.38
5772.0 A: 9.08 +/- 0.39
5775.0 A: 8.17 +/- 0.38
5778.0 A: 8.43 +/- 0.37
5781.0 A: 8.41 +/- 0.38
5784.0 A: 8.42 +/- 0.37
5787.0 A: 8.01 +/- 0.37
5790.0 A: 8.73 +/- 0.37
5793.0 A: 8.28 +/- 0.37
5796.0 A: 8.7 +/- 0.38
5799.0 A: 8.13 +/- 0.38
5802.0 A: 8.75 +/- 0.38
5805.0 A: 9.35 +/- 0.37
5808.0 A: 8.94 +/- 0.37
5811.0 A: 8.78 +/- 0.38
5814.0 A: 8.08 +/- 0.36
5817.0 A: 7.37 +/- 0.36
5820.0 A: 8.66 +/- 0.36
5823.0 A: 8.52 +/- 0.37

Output 0.73 A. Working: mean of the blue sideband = 8.66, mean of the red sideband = 8.81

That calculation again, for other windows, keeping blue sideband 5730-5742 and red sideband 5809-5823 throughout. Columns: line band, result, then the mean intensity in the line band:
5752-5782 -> 0.3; 8.62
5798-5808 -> -0.5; 8.8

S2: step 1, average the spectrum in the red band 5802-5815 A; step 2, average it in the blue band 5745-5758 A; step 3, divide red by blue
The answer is 0.97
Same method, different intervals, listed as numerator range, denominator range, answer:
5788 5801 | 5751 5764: 0.96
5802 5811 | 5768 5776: 1.04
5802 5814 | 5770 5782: 1.04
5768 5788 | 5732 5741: 0.94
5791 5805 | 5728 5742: 0.96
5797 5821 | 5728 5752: 0.94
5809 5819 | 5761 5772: 0.95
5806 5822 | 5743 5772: 0.95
